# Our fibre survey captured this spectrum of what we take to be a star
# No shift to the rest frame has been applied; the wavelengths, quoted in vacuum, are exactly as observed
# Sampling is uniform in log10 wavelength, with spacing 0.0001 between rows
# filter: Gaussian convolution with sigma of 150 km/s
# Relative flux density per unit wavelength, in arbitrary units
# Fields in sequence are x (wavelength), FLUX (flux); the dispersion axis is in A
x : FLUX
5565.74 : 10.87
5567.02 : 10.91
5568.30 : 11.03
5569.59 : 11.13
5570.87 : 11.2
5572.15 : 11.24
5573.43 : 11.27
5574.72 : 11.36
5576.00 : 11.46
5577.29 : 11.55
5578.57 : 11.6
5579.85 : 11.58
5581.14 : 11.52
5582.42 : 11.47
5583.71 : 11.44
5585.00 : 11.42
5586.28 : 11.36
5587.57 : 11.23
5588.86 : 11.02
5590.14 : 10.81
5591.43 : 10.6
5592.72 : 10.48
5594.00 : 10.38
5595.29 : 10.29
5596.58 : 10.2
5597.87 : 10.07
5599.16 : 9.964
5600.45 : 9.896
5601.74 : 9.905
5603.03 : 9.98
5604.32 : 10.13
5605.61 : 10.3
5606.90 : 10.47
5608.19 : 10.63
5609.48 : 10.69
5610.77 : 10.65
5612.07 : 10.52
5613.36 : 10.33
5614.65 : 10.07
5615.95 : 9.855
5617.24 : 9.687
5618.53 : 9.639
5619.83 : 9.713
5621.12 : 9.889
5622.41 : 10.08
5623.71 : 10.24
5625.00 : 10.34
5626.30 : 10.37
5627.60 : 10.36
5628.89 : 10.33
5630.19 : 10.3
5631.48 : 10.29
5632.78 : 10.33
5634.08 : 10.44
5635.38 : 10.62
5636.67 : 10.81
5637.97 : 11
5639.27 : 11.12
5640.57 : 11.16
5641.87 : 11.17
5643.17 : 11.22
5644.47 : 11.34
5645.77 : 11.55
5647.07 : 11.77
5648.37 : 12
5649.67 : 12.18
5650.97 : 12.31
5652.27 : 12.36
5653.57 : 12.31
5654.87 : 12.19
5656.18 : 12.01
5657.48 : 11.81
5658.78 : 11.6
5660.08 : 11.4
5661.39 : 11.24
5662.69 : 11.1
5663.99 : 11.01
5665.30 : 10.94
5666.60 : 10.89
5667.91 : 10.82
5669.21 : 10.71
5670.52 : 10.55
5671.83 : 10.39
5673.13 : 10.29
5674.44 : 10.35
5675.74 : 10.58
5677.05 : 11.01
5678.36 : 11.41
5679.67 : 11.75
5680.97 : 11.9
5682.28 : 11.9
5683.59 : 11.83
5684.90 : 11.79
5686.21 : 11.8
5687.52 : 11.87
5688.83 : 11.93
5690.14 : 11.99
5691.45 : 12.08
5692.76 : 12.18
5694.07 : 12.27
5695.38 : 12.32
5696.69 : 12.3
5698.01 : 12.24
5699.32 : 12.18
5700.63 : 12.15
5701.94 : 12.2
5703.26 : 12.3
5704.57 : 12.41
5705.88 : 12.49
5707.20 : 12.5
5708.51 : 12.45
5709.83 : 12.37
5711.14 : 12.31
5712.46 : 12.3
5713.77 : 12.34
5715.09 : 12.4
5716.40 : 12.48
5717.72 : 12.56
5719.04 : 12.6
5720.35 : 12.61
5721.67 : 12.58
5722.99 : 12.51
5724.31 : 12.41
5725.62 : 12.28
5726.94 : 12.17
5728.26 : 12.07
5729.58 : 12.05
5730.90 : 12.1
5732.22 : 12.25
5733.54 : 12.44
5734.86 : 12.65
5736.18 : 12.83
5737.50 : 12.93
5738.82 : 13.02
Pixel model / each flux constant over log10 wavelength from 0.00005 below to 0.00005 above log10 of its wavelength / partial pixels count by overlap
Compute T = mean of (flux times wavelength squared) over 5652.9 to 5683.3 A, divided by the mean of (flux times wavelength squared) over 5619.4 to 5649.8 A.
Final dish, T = 1.1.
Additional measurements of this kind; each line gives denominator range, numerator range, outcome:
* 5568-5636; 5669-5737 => 1.18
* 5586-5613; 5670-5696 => 1.14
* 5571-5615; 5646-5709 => 1.12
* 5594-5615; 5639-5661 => 1.16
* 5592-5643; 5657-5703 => 1.14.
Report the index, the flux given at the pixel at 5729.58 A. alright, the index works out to 12.05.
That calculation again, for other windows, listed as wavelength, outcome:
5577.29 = 11.55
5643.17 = 11.22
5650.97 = 12.31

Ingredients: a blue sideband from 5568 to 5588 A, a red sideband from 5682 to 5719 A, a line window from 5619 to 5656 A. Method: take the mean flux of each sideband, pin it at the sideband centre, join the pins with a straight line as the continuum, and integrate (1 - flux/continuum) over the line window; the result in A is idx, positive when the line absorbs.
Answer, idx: 2.5 A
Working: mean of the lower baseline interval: 11.4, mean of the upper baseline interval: 12.2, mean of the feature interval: 11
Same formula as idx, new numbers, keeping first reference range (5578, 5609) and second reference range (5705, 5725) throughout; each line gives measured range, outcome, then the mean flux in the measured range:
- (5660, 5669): 0.5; 11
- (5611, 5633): 1.9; 10.1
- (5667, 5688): 1.3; 11.2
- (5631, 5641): 0.5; 10.7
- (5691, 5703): 0.0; 12.2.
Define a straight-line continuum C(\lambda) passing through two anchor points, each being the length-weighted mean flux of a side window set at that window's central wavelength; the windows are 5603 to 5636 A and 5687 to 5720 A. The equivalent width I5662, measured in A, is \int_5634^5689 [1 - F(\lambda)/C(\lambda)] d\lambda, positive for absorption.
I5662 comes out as -0.5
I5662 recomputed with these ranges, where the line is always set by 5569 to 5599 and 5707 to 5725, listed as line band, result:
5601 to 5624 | 2.4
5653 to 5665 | 0.3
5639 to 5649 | 0.2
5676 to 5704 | 0.5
